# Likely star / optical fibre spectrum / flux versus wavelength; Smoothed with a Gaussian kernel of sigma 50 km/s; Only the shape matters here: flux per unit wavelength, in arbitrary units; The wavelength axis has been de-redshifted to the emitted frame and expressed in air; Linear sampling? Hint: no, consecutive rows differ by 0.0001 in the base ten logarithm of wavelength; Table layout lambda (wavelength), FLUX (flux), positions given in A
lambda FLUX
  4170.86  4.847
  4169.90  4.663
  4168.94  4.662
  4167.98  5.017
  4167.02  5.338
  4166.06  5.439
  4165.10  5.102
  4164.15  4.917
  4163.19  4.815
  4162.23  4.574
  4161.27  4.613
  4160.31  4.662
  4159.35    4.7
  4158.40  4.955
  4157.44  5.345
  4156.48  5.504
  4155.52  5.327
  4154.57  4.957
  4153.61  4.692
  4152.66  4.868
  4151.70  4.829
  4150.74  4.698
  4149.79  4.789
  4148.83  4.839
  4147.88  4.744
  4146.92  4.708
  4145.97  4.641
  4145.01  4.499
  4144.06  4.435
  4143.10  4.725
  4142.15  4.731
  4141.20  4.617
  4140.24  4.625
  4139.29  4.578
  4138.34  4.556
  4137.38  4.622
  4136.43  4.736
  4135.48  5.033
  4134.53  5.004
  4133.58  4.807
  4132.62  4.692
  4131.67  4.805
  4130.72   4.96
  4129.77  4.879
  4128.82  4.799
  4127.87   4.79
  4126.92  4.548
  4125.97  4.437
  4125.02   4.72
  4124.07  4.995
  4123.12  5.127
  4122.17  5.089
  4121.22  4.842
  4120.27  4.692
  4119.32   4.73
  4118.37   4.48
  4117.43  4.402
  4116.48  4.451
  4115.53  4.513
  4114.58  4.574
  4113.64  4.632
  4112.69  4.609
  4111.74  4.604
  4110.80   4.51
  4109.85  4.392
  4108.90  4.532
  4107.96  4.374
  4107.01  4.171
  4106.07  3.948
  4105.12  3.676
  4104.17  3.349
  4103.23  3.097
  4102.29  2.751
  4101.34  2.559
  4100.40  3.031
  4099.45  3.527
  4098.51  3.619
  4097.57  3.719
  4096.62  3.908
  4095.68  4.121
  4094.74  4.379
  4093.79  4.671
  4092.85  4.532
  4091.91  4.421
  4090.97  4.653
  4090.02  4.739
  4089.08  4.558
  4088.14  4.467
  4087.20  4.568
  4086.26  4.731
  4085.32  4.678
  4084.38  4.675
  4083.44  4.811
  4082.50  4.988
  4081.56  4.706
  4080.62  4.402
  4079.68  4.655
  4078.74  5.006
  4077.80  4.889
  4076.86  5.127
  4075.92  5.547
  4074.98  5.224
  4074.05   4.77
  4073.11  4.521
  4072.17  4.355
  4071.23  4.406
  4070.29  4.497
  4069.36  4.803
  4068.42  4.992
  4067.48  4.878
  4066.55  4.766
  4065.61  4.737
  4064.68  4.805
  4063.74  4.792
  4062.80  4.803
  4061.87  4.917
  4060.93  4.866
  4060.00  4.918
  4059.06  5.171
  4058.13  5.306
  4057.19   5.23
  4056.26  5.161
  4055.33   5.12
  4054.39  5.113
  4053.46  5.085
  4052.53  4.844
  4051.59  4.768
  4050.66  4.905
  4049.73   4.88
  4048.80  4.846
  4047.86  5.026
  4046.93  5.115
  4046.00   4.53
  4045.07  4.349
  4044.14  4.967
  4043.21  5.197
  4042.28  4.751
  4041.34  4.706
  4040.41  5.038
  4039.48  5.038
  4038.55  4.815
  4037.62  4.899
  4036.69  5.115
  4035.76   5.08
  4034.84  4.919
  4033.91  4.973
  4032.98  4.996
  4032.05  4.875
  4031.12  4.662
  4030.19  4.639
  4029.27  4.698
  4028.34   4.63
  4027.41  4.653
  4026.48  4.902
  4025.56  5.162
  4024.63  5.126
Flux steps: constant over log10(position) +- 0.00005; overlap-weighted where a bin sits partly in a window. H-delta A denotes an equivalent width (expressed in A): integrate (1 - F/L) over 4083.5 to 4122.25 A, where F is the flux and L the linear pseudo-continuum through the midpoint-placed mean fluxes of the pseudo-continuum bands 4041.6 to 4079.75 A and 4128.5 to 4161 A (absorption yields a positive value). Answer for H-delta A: 4.86 A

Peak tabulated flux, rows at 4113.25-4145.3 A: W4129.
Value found 5.127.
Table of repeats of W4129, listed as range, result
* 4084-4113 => 4.739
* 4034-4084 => 5.547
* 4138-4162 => 5.504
